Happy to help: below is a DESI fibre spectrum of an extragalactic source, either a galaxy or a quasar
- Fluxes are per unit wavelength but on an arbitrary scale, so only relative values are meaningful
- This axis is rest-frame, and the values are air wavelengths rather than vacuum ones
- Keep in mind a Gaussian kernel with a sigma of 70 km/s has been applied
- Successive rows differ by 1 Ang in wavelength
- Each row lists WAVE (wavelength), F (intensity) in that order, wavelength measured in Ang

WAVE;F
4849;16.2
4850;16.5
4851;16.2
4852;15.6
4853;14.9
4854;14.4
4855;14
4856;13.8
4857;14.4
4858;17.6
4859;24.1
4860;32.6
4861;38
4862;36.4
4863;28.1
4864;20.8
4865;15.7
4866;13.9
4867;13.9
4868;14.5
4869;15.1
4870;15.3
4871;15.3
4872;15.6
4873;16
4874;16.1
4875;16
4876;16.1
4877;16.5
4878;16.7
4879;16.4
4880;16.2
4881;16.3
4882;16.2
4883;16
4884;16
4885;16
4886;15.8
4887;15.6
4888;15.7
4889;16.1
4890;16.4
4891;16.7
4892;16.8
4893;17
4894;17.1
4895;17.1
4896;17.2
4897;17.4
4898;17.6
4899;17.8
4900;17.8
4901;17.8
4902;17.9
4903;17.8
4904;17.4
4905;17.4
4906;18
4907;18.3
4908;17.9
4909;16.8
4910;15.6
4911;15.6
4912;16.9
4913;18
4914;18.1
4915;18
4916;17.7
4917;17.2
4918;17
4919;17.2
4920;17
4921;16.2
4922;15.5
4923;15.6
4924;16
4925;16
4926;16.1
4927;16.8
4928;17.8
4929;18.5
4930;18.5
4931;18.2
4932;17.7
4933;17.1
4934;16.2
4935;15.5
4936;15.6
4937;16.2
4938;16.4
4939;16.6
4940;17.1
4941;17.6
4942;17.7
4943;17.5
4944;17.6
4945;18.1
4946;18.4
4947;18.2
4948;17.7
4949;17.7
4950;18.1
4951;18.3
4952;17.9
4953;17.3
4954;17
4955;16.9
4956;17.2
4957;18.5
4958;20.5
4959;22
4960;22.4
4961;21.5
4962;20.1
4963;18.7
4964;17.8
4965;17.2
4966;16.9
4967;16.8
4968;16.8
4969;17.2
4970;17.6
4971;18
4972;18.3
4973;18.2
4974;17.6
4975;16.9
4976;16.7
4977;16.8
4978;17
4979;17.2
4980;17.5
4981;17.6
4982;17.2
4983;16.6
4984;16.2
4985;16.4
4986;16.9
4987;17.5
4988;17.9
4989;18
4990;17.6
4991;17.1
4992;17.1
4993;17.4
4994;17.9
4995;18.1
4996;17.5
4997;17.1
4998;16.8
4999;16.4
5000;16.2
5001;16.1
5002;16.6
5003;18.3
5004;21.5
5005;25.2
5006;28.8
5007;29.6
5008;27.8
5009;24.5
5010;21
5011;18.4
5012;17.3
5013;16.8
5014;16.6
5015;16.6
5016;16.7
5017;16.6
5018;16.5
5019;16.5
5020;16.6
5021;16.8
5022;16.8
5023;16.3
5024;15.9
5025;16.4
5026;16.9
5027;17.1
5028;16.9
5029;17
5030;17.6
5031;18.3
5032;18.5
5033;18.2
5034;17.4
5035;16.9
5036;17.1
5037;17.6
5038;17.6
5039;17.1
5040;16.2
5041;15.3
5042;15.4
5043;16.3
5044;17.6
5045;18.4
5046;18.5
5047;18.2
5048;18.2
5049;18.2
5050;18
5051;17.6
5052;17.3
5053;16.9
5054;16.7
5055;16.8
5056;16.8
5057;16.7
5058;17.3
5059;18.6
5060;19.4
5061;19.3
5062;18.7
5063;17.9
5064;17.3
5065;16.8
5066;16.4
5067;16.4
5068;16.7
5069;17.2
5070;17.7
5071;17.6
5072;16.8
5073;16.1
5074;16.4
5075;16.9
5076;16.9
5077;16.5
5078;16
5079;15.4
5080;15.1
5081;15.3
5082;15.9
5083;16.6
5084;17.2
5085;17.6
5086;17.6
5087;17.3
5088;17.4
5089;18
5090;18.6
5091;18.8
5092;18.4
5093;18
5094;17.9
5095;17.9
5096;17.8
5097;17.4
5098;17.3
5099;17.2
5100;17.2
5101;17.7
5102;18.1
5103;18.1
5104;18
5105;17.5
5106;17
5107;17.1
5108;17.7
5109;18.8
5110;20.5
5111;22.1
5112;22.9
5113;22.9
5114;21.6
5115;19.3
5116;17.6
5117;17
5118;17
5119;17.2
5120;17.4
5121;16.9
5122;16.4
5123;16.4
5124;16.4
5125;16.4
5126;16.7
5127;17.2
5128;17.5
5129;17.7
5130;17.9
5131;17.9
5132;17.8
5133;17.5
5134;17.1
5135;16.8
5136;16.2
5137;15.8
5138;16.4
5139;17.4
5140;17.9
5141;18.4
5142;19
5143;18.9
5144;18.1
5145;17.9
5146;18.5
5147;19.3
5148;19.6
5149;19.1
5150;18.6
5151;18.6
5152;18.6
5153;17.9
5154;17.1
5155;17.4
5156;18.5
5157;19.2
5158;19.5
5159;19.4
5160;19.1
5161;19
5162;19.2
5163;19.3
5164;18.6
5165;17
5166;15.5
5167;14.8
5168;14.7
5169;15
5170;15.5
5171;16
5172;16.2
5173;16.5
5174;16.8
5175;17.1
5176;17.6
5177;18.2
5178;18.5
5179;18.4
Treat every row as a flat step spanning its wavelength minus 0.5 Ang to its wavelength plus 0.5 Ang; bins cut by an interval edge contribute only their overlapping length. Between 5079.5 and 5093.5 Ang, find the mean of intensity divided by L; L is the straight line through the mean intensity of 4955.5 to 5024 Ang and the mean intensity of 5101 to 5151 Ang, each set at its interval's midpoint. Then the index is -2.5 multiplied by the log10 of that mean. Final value 0.05 mag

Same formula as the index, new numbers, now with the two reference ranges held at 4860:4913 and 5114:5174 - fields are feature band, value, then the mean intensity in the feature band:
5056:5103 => 0.02 mag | 17.3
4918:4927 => 0.09 mag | 16.3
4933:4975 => -0.01 mag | 17.9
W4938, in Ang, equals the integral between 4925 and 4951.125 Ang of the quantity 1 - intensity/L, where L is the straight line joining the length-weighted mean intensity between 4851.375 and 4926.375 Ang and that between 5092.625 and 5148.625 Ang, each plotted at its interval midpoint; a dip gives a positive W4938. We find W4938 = 0.4 Ang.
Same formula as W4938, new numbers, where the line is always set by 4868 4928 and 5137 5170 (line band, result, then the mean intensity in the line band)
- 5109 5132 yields -0.7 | 18.3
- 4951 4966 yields -1.6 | 18.8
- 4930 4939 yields 0.1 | 16.7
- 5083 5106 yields -0.1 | 17.7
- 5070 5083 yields 0.9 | 16.3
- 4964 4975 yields -0.3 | 17.4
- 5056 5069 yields -0.1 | 17.6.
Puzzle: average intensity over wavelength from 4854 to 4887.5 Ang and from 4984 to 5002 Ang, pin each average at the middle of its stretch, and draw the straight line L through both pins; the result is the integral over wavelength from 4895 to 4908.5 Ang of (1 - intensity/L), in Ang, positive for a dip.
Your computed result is 0.2 Ang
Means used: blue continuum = 18.2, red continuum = 17.1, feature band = 17.7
